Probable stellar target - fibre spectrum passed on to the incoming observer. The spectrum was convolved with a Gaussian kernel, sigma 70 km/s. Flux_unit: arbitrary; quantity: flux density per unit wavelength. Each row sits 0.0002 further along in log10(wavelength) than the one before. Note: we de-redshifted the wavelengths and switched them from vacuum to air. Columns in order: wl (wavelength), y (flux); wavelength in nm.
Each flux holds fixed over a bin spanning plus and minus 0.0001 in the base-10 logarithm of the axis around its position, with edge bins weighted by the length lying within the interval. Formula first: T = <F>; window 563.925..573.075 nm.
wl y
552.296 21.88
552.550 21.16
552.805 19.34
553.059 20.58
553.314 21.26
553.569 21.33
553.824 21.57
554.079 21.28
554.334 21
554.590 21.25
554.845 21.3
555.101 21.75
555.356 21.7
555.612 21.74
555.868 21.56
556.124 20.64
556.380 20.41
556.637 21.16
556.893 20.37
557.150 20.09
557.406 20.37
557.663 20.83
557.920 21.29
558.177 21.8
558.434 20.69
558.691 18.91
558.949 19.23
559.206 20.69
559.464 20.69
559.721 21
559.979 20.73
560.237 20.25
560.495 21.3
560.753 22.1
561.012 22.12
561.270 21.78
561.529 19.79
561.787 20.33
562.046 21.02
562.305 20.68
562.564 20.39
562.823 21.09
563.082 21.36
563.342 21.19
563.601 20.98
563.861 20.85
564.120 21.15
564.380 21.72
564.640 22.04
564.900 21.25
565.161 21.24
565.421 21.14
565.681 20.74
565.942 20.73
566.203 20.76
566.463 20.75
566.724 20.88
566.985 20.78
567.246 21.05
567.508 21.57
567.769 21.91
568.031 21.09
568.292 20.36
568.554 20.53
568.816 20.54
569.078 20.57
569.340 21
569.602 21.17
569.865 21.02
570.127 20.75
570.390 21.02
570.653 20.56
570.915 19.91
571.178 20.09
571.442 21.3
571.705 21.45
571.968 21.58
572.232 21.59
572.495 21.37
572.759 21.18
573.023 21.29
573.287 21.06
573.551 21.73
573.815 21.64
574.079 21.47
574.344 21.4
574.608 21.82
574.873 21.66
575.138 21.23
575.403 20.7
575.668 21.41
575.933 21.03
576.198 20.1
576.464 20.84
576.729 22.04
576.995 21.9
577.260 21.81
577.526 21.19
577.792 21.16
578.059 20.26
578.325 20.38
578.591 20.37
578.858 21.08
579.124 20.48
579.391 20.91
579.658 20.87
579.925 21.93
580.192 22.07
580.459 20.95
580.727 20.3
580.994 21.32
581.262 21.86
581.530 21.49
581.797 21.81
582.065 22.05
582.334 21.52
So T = 21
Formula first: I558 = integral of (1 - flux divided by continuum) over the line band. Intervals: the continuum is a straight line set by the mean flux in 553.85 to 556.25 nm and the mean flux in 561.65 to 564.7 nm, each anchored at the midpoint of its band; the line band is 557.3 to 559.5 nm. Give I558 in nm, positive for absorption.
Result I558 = 0.08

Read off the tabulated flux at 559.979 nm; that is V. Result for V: 20.73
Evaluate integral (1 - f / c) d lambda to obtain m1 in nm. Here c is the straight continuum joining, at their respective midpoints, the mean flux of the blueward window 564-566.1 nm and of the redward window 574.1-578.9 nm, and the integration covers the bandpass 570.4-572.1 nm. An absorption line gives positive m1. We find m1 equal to 0.03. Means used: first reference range 21.2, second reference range 21.1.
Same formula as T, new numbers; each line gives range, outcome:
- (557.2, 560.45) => 20.6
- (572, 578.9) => 21.2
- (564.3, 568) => 21.2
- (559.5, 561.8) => 21.1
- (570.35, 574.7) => 21.2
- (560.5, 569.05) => 21.1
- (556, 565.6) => 20.9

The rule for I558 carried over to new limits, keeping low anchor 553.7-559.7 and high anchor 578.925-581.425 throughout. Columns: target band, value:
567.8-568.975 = 0.02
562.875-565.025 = -0.03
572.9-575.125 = -0.04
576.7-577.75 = -0.03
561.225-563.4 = 0.02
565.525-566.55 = 0.01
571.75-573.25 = -0.02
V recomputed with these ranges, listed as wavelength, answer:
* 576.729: 22.04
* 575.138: 21.23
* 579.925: 21.93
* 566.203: 20.76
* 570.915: 19.91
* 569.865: 21.02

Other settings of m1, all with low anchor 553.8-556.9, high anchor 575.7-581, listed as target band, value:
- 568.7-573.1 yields 0.03 nm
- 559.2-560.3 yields 0.03 nm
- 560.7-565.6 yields 0.00 nm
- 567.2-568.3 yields -0.01 nm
